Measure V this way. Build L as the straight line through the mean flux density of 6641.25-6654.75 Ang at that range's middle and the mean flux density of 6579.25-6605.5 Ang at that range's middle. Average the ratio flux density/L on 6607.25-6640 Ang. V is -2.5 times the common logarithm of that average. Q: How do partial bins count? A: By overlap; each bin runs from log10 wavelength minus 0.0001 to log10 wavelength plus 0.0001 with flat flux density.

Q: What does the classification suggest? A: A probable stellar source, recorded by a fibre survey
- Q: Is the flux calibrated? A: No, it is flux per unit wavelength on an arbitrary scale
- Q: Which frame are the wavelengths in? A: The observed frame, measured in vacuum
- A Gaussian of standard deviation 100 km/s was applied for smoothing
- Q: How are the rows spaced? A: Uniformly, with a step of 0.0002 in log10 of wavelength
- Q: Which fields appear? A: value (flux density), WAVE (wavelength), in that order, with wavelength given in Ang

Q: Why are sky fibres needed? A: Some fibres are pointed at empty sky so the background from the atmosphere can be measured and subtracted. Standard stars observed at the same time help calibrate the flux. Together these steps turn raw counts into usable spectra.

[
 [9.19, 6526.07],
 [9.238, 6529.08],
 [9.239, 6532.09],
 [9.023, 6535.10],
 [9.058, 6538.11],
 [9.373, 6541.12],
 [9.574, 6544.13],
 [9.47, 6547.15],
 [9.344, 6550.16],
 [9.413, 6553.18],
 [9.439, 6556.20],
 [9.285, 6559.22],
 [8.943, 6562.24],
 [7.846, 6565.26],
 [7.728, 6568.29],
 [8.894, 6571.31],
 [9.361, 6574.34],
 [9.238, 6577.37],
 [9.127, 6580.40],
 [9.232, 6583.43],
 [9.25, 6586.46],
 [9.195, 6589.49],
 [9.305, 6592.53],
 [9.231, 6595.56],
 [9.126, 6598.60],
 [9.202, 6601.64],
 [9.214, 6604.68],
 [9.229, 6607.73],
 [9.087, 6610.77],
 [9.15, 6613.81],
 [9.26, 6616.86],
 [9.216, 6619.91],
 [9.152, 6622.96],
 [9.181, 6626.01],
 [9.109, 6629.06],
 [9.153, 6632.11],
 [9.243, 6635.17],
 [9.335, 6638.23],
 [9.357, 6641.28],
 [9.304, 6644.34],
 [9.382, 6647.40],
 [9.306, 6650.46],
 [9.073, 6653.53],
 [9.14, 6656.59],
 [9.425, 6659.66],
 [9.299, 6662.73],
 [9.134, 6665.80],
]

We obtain 0.01 mag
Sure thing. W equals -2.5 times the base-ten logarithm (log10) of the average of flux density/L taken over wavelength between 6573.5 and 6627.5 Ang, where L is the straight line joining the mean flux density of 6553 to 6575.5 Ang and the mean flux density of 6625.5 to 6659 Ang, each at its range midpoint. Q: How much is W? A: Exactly -0.02 mag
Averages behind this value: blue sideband 8.82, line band 9.21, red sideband 9.24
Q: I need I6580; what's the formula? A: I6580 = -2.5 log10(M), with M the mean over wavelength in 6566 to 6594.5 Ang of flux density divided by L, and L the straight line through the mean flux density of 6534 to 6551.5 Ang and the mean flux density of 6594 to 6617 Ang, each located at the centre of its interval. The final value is 0.027 mag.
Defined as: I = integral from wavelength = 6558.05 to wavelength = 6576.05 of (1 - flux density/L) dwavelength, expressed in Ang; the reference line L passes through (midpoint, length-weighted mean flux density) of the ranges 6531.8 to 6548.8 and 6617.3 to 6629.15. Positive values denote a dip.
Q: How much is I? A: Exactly 1.1 Ang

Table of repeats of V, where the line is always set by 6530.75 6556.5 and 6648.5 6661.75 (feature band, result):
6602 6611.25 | 0.01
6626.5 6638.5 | 0.01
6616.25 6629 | 0.01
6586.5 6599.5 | 0.01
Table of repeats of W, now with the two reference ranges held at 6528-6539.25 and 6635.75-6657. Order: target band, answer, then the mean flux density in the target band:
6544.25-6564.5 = -0.014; 9.28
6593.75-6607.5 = 0.003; 9.2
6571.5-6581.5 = -0.001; 9.2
